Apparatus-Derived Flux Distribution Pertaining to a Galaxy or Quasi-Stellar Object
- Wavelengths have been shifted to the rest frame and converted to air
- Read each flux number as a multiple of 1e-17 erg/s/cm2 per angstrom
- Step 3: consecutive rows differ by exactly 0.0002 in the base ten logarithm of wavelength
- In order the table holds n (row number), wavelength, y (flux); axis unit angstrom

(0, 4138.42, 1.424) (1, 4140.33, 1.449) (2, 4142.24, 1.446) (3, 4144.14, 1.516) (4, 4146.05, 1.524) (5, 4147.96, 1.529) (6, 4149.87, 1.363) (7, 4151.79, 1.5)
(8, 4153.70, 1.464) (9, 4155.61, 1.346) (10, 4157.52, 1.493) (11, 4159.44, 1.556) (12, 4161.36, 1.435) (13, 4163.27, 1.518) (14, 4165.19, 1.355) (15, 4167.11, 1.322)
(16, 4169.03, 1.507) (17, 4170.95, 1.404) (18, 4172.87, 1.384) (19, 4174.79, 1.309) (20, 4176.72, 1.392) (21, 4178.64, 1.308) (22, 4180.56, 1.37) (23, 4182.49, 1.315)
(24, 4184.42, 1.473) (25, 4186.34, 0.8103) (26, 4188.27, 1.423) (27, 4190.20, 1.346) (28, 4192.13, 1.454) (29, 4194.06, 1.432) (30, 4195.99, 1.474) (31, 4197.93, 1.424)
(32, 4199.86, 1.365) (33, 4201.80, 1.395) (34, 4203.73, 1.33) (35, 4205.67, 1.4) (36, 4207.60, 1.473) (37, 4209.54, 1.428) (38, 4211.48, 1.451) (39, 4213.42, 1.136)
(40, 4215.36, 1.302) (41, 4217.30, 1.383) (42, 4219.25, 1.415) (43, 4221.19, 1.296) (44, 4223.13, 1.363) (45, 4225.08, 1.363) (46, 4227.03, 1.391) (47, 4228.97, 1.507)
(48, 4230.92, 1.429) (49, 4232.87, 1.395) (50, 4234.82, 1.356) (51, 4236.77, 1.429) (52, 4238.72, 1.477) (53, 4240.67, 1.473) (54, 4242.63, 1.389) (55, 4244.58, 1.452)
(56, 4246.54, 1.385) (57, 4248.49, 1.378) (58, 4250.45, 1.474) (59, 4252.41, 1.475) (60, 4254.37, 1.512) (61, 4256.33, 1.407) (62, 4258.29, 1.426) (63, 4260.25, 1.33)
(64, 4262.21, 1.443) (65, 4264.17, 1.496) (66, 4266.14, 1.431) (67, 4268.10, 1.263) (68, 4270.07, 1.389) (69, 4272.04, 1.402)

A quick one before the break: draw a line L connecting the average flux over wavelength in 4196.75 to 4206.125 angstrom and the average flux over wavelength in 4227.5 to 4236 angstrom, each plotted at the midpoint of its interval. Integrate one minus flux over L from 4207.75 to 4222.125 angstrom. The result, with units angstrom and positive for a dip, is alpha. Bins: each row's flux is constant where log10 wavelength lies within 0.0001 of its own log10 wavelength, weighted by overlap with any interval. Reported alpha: 0.5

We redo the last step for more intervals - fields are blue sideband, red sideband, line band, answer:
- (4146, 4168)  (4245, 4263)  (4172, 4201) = 1.79 angstrom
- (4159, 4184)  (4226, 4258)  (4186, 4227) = 1.44 angstrom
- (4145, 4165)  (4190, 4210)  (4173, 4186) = 0.92 angstrom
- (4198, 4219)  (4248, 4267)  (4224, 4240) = -0.18 angstrom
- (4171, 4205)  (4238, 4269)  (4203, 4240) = 0.12 angstrom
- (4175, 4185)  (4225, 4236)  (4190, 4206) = -0.30 angstrom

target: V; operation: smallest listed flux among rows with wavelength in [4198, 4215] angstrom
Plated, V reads 1.136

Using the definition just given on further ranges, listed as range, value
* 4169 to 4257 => 0.8103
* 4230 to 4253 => 1.356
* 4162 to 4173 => 1.322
